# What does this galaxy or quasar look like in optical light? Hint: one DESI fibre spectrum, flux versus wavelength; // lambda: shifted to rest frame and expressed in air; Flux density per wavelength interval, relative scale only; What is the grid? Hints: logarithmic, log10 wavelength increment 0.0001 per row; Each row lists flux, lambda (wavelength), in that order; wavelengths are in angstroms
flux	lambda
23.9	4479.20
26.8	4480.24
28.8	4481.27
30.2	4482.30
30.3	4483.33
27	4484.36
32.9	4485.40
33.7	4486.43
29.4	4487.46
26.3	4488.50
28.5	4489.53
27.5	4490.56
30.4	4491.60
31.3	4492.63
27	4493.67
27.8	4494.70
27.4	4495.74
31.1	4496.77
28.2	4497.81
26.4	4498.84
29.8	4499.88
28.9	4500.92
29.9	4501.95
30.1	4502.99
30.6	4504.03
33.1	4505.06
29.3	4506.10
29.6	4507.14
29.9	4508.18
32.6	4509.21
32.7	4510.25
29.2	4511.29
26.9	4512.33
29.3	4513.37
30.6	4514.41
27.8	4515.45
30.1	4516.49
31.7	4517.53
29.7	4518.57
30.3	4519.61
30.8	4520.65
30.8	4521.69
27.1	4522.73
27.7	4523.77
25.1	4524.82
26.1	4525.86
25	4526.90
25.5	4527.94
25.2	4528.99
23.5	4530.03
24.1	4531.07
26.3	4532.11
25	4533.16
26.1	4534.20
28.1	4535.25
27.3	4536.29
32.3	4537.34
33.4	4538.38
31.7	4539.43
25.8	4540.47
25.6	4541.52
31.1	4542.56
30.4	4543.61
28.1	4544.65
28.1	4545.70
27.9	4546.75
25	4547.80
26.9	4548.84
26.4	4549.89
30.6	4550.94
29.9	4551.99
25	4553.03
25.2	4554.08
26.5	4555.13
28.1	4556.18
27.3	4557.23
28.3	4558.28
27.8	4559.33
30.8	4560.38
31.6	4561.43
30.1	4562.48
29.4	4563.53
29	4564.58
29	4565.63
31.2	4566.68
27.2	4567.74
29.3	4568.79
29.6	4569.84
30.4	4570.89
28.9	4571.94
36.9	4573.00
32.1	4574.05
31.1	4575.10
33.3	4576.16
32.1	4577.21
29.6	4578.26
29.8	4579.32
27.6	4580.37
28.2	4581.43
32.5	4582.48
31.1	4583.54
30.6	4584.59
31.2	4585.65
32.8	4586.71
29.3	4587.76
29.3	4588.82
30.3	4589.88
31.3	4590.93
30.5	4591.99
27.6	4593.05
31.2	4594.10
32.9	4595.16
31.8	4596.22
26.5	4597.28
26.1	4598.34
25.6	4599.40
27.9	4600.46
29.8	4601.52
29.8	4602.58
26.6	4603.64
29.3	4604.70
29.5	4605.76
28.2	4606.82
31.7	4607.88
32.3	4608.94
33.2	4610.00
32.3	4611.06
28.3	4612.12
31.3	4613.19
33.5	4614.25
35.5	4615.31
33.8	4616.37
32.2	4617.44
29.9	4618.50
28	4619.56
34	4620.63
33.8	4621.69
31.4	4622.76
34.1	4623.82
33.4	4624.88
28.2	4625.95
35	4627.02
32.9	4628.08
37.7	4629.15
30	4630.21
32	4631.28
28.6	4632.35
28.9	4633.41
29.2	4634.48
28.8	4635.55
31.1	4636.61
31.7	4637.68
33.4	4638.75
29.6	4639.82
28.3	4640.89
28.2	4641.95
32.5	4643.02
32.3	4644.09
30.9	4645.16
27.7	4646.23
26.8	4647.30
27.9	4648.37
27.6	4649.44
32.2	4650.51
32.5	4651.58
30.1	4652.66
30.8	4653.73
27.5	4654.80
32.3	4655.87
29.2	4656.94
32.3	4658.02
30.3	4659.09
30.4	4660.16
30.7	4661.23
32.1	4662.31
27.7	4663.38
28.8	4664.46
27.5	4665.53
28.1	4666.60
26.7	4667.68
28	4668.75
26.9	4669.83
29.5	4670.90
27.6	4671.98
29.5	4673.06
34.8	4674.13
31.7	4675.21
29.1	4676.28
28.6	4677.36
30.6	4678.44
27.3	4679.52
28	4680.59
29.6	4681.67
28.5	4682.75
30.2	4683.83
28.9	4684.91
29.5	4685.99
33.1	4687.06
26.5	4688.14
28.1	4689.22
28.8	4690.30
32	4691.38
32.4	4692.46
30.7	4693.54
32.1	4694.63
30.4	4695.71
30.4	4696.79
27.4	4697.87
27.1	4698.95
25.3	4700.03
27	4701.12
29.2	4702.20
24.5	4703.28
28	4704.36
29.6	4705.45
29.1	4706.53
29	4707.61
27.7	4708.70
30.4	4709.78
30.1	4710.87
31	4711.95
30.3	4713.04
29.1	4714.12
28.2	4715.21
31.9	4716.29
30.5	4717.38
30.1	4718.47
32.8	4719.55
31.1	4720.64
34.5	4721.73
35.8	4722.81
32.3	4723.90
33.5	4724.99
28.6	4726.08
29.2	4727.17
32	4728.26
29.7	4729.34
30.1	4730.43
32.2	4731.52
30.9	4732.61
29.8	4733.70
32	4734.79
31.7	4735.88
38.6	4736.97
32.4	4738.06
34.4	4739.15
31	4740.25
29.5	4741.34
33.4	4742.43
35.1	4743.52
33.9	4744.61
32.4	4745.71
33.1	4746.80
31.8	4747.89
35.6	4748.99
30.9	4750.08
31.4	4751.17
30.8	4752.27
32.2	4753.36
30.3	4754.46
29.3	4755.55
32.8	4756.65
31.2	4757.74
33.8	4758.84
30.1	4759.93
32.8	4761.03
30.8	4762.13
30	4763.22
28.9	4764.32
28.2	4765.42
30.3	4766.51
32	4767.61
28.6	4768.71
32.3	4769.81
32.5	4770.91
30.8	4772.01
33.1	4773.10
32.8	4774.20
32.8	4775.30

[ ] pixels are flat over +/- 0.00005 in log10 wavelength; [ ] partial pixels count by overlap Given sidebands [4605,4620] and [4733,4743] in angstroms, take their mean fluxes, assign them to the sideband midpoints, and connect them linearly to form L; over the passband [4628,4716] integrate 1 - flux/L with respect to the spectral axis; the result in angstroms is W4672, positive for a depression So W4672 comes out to 6.3 angstroms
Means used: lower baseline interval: 31.4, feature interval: 29.6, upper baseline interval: 32.5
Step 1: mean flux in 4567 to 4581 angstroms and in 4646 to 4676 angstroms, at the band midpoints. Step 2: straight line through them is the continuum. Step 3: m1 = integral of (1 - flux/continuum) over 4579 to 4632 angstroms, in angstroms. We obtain -1.1 angstroms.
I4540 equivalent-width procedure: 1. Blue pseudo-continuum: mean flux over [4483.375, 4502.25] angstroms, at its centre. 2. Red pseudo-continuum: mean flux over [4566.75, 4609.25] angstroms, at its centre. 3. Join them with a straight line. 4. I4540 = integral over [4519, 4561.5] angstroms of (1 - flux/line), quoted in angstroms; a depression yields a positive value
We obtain 2.7 angstroms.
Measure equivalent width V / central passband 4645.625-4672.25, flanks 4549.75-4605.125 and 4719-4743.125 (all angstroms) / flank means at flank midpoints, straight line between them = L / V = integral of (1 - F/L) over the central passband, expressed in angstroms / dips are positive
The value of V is 1.4 angstroms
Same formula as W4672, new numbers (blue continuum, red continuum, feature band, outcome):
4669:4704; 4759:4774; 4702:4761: -2.18 angstroms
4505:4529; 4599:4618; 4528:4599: 1.84 angstroms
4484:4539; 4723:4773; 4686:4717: 1.82 angstroms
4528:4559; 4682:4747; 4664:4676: 0.32 angstroms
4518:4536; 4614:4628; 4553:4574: -0.12 angstroms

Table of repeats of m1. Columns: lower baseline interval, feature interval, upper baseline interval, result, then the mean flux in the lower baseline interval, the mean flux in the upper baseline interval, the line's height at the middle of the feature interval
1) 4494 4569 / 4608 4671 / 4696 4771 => -1.9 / 28.5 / 30.9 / 29.8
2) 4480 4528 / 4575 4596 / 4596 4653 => -0.3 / 29.2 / 30.6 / 30.2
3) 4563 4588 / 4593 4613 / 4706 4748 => 0.7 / 30.5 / 31.5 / 30.7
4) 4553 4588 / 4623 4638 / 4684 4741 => -0.7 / 29.9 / 30.4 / 30.1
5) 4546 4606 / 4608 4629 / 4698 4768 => -1.8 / 29.4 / 30.9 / 29.8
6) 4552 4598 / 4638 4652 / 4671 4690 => -0.2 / 29.9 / 29.5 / 29.6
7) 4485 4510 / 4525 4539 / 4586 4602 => 1.4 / 29.7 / 29.5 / 29.6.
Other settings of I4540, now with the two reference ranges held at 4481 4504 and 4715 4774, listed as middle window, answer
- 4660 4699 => 2.0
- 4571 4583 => -0.4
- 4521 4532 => 1.3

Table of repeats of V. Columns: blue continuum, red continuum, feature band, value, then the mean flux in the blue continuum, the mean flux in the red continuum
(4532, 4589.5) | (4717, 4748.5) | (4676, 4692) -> 1.1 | 29.3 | 32.2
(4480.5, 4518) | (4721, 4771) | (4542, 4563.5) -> 1.3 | 29.6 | 31.8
